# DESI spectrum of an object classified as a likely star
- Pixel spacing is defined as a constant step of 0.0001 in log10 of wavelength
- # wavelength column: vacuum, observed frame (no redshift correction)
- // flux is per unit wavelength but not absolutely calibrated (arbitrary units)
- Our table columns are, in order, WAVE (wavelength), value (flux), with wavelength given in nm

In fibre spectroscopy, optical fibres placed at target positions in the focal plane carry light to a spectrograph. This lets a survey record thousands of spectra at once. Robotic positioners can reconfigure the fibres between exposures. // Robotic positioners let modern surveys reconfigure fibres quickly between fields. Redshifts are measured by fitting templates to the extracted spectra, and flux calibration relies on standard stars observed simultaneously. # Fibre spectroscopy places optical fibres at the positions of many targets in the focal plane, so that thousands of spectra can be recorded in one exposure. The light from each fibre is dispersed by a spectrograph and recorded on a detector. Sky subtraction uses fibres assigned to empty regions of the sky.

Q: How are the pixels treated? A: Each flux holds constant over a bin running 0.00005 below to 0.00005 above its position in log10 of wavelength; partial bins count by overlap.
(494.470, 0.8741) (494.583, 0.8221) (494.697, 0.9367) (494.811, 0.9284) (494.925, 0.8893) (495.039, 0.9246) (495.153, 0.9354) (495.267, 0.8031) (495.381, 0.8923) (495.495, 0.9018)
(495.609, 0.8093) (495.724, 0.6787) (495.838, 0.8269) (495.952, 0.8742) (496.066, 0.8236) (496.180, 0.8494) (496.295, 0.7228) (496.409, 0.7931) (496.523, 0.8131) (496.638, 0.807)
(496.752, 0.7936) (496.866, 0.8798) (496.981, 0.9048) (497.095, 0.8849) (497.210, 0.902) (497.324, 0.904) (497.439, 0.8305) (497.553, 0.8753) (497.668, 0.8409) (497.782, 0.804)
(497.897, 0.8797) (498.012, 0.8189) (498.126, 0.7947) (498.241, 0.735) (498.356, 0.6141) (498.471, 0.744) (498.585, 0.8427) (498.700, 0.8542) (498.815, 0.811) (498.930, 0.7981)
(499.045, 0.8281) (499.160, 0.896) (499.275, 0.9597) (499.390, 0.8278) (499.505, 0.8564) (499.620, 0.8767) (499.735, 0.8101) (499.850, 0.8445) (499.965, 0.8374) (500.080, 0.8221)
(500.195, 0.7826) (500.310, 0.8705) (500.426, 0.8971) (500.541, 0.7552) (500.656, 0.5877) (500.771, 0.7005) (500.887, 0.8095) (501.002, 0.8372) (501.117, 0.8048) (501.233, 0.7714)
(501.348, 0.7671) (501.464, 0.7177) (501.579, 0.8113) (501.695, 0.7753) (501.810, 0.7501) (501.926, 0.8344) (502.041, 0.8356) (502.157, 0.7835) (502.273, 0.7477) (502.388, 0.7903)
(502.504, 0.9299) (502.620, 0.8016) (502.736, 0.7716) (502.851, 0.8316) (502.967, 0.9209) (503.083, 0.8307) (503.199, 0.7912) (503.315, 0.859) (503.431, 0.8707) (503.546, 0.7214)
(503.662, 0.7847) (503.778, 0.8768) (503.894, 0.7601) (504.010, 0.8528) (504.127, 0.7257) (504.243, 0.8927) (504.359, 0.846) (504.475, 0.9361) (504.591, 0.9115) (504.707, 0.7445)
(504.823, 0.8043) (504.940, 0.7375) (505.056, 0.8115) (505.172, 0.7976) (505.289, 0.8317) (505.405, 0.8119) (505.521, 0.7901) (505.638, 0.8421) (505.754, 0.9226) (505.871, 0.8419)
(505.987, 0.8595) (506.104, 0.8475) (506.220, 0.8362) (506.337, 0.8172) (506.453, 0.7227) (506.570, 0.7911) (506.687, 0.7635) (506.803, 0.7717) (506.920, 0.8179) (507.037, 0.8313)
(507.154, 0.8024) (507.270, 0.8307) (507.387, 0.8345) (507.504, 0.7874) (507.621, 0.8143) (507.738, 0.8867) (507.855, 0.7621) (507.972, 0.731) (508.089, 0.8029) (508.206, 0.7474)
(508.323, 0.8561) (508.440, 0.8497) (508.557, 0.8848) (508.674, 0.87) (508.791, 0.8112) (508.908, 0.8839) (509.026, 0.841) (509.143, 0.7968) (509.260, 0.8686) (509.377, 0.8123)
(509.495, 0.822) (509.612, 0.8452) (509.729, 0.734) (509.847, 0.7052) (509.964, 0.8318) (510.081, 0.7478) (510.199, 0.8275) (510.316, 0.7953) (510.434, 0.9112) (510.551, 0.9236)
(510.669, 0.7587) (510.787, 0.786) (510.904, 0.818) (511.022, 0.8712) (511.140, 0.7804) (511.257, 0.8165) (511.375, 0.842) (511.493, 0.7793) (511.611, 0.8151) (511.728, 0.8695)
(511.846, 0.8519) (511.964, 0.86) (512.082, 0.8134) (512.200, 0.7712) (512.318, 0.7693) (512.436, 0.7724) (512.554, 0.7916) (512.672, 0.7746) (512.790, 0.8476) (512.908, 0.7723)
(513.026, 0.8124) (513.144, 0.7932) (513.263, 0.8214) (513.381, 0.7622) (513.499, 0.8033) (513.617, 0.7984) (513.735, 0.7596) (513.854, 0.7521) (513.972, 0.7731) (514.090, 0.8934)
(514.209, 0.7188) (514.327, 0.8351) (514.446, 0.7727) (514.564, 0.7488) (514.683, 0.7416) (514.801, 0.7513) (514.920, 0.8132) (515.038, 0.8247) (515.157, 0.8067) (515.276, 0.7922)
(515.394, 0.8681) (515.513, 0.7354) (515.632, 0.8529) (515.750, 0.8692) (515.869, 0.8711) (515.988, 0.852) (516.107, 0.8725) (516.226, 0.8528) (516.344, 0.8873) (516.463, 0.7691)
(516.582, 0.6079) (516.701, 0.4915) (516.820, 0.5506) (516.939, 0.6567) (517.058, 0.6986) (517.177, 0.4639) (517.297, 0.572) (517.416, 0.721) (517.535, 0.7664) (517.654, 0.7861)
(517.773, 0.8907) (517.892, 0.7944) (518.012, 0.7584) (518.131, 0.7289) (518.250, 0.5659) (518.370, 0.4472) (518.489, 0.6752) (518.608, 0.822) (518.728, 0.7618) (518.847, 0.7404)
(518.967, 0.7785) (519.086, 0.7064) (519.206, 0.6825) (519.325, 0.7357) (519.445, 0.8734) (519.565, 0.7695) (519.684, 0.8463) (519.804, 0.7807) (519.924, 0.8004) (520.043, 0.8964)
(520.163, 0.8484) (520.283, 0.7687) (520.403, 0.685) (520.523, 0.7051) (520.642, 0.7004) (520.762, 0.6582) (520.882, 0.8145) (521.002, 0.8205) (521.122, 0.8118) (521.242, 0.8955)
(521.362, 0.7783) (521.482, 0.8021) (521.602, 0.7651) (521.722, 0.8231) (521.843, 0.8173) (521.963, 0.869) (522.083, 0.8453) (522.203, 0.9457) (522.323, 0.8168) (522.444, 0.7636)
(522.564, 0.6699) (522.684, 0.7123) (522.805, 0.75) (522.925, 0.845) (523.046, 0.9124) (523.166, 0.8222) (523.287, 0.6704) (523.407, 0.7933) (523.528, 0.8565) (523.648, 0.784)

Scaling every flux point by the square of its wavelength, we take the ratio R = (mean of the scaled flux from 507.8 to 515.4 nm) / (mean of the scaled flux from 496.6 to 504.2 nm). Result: 1.0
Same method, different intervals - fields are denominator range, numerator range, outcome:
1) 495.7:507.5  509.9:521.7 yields 1.00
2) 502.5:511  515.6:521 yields 0.95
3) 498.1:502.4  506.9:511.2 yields 1.06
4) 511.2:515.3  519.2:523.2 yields 1.03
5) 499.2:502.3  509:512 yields 1.06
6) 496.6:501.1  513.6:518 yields 0.99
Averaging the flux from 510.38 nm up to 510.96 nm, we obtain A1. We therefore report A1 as 0.839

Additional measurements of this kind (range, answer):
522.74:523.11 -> 0.833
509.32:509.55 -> 0.815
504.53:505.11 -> 0.803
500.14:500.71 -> 0.78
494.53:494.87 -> 0.896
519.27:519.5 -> 0.803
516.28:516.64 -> 0.758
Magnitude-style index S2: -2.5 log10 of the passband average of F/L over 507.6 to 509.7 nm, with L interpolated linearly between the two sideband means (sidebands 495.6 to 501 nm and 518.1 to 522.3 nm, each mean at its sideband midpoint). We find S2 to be -0.04 mag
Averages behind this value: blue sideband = 0.819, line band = 0.826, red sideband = 0.771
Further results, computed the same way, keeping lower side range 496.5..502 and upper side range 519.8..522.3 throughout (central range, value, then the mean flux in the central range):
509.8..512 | -0.016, 0.821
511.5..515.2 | 0.015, 0.796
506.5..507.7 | 0.009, 0.805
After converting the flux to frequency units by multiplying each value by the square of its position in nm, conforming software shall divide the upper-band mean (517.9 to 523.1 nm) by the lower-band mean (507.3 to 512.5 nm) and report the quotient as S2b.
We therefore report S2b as 0.98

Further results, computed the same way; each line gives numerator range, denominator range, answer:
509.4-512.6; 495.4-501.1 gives 1.04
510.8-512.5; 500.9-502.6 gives 1.06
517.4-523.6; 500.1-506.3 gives 1.02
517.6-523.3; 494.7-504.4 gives 1.02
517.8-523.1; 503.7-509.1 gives 0.99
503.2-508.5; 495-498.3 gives 1.01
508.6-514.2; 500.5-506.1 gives 1.04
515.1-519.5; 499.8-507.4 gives 0.96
